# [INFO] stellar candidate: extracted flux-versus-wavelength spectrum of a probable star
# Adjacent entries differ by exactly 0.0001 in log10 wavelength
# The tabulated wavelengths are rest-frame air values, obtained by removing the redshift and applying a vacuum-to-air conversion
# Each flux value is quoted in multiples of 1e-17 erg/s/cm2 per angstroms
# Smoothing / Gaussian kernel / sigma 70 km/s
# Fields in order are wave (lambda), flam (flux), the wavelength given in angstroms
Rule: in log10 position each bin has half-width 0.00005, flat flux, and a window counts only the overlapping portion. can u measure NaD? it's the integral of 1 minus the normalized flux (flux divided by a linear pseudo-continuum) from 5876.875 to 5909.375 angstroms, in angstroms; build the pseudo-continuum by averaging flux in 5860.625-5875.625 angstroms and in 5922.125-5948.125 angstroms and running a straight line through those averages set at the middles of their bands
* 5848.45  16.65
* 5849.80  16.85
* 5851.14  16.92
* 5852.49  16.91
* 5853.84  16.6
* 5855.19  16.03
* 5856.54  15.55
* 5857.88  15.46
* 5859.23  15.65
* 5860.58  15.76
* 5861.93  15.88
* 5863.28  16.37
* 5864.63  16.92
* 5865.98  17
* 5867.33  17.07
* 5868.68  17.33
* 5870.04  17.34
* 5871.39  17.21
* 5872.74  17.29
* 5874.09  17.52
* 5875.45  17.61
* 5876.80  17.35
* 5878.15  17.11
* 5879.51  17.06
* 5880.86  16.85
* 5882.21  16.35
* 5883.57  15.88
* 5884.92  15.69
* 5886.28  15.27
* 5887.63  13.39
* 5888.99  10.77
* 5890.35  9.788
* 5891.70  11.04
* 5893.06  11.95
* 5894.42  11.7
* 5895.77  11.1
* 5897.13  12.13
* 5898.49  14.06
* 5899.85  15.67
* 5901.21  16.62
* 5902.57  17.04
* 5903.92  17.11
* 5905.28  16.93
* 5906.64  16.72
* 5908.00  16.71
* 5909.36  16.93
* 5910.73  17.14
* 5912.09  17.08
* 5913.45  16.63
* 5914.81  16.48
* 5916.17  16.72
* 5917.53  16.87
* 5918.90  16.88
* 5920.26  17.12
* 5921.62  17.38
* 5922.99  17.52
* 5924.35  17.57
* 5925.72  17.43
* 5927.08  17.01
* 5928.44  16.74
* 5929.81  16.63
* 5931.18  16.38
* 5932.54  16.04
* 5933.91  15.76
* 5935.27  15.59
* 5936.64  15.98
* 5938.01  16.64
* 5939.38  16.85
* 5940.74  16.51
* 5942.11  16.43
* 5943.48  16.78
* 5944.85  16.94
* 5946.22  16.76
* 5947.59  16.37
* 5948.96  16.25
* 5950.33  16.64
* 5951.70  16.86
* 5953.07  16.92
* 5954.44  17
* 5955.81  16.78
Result 4.0 angstroms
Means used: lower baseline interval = 17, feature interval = 14.8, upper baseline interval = 16.6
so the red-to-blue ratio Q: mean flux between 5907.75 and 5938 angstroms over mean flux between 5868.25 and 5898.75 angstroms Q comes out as 1.13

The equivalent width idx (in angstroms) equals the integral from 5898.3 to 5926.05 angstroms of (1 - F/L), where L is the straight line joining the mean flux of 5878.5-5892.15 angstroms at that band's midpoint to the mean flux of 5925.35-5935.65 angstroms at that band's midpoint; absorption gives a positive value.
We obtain -2.2 angstroms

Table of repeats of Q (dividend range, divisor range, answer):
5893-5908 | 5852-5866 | 0.92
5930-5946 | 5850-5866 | 1.01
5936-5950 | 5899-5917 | 0.99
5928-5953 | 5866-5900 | 1.10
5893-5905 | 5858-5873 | 0.86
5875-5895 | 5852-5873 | 0.88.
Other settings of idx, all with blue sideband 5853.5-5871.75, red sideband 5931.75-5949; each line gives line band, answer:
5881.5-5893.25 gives 2.1 angstroms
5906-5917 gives -0.3 angstroms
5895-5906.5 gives 0.9 angstroms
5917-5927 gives -0.5 angstroms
